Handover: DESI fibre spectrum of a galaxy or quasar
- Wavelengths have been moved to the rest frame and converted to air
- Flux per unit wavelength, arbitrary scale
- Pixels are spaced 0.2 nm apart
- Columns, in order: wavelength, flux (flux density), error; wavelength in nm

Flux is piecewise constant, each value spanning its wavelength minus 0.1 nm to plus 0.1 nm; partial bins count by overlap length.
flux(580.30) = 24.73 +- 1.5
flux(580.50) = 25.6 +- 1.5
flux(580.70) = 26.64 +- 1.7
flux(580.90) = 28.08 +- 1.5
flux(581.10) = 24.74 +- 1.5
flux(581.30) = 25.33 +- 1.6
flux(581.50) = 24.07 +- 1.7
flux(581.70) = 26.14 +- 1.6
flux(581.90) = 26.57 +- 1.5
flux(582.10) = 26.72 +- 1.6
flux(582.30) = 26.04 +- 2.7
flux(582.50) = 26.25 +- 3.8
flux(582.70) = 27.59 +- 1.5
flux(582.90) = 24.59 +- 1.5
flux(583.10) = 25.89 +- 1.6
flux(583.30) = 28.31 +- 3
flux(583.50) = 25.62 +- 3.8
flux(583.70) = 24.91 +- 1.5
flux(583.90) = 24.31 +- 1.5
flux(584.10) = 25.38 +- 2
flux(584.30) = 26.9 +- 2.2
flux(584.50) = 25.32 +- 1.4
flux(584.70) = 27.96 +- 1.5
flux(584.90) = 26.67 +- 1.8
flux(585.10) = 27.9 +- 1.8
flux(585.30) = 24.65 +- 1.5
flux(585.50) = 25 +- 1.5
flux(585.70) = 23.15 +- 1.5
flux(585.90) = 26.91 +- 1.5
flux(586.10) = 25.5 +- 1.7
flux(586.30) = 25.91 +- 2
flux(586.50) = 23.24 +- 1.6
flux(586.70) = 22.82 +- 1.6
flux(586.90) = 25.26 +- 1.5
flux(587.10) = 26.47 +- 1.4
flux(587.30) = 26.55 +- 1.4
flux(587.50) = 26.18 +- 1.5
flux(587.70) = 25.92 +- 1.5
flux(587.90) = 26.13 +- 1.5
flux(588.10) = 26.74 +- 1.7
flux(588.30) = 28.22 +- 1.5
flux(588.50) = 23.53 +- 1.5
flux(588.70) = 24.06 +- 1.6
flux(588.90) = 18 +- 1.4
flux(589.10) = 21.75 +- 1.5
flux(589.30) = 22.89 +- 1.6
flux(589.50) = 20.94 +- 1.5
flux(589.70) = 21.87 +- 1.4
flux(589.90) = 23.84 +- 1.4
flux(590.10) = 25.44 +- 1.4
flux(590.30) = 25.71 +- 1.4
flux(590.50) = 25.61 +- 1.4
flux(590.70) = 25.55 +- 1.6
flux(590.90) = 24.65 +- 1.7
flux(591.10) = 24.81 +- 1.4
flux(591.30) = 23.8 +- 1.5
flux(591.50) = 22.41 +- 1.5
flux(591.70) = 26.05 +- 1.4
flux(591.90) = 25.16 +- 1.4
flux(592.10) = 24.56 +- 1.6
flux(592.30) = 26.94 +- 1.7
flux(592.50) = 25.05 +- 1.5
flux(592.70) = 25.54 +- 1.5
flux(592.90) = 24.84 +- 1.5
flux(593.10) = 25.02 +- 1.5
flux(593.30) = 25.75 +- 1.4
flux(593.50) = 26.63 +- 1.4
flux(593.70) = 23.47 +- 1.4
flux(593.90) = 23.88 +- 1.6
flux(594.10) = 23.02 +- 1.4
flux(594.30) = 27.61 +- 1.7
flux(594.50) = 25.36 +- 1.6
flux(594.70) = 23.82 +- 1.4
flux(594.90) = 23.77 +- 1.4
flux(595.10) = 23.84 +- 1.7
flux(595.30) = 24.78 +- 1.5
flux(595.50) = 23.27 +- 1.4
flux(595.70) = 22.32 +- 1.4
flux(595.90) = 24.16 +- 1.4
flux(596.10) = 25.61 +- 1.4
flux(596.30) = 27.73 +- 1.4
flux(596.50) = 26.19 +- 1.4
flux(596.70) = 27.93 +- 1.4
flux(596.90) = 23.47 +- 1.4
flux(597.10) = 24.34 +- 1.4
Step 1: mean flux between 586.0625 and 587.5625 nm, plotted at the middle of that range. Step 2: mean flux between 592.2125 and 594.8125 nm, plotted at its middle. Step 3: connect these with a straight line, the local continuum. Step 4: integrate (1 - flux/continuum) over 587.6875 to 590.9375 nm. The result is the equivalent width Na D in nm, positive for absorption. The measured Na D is 0.14 nm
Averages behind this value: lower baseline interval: 25.2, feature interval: 24.1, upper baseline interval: 25.1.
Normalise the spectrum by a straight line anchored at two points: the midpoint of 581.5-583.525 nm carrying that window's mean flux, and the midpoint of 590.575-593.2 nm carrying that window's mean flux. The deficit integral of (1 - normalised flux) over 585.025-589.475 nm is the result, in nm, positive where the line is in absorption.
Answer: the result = 0.15 nm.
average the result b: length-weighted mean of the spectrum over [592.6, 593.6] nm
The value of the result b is 25.6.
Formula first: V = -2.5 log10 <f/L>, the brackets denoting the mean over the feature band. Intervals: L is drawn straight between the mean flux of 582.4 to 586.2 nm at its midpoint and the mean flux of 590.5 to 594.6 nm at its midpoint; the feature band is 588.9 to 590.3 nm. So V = 0.12 mag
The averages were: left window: 25.9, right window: 25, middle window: 22.7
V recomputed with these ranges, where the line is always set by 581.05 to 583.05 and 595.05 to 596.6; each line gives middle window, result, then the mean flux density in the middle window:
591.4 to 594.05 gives 0.00 mag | 25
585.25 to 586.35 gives 0.02 mag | 25.2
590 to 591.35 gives 0.00 mag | 25.1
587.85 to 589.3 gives 0.06 mag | 23.9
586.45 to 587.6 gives 0.01 mag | 25.2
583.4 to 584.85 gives -0.01 mag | 25.8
